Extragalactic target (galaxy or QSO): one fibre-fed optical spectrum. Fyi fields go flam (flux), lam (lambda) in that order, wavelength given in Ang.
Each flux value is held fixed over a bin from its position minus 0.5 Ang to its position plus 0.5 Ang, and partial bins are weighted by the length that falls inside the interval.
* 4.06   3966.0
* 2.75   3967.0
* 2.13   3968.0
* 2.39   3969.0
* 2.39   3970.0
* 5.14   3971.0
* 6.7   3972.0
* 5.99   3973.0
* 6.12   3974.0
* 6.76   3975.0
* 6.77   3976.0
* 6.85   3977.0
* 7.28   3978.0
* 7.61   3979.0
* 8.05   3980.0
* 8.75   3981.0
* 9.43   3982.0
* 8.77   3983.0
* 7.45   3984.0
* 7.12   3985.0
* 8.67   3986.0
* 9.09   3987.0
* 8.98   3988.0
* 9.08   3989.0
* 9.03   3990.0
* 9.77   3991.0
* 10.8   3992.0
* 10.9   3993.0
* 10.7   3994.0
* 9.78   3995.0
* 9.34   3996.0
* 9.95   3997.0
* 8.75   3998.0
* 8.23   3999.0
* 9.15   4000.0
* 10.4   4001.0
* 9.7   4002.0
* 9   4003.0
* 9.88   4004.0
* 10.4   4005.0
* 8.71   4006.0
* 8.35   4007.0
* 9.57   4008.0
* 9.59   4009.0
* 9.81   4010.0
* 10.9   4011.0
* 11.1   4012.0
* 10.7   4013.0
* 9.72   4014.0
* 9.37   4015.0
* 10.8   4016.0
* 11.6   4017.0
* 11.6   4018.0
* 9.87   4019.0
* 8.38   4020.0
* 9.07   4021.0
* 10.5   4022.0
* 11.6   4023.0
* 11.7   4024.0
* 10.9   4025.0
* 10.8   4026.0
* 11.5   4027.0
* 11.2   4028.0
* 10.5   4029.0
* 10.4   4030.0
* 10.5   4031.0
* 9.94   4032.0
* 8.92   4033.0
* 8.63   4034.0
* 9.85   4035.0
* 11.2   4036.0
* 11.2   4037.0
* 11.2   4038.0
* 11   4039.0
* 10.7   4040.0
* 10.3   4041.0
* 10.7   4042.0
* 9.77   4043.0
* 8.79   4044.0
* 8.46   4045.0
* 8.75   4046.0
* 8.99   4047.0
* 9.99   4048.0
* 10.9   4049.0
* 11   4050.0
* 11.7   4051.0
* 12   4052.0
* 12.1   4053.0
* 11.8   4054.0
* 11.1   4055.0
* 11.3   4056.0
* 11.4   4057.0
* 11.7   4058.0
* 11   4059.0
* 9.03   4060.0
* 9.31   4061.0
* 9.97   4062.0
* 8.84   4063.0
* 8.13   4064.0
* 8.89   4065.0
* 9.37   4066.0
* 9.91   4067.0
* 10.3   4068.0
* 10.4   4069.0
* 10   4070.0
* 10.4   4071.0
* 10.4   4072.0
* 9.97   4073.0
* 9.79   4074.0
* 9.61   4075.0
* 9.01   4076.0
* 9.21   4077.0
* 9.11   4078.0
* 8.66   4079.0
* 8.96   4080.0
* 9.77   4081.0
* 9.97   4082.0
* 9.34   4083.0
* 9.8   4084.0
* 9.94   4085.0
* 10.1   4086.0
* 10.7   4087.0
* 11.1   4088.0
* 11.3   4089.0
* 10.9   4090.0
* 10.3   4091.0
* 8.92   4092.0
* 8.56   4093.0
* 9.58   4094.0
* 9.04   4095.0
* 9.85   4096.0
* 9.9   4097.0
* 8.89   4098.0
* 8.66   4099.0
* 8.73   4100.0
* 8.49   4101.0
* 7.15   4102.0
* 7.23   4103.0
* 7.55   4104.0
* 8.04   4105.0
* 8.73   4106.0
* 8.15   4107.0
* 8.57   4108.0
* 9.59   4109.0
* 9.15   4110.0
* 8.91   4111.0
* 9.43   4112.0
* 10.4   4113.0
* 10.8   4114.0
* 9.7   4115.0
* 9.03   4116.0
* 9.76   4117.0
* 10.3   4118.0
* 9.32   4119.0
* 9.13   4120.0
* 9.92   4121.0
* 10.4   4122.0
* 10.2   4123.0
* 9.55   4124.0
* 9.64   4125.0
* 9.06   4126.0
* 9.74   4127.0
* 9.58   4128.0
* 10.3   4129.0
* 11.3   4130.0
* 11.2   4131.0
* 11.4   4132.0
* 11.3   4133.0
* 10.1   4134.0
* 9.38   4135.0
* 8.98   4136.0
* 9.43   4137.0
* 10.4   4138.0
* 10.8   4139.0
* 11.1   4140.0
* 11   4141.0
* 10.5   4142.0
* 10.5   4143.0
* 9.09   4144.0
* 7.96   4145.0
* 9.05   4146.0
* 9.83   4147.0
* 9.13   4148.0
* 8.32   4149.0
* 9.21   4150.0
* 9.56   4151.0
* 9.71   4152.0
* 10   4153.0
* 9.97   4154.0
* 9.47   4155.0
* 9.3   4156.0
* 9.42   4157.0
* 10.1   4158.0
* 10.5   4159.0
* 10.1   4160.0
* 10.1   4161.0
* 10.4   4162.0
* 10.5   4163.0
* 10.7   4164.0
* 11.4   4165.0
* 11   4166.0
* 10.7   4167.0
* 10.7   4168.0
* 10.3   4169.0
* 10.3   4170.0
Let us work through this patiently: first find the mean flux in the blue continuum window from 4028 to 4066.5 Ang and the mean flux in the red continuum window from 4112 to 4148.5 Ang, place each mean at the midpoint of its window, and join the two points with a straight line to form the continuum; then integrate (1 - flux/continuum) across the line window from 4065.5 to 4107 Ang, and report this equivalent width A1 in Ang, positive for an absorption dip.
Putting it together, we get 2.8 Ang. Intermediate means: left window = 10.3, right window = 9.97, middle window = 9.44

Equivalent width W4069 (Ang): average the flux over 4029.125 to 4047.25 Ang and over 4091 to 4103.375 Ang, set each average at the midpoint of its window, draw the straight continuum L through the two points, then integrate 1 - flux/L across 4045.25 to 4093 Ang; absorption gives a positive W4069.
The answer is -3.6 Ang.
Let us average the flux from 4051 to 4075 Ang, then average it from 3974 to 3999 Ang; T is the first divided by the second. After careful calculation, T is 1.2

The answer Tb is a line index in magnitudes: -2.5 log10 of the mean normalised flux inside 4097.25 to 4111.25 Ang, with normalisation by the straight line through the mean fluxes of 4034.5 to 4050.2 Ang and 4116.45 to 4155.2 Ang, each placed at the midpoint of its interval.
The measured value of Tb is 0.183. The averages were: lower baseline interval 10.2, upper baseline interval 9.89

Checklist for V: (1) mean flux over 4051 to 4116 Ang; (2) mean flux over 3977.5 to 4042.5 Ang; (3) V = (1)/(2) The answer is 0.99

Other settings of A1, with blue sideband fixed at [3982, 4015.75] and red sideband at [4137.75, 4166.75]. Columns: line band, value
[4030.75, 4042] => -0.8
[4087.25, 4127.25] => 2.0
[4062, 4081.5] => 0.4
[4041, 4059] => -1.8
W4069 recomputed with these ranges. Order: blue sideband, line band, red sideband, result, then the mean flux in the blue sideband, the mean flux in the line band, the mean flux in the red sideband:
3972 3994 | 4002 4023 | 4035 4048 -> -1.8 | 8.27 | 9.98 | 10.1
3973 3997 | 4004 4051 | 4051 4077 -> -3.8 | 8.54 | 10.2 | 10.2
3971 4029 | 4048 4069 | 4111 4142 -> -1.8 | 9.32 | 10.5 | 10.1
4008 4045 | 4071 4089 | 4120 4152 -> 0.6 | 10.4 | 9.79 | 9.92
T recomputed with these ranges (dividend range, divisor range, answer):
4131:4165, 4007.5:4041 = 0.95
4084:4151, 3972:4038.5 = 1.01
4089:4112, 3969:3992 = 1.19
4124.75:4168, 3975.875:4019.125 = 1.07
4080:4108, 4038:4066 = 0.90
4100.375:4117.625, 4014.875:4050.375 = 0.86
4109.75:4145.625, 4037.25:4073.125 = 0.97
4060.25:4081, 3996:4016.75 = 0.98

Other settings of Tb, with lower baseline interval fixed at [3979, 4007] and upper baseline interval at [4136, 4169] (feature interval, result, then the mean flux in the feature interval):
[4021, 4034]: -0.129 mag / 10.6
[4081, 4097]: -0.030 mag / 9.95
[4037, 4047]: -0.059 mag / 9.98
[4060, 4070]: 0.011 mag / 9.46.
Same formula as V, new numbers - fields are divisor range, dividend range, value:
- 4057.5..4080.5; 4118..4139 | 1.04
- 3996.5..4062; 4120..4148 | 0.98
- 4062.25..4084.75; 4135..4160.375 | 1.02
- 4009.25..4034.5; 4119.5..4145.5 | 0.97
